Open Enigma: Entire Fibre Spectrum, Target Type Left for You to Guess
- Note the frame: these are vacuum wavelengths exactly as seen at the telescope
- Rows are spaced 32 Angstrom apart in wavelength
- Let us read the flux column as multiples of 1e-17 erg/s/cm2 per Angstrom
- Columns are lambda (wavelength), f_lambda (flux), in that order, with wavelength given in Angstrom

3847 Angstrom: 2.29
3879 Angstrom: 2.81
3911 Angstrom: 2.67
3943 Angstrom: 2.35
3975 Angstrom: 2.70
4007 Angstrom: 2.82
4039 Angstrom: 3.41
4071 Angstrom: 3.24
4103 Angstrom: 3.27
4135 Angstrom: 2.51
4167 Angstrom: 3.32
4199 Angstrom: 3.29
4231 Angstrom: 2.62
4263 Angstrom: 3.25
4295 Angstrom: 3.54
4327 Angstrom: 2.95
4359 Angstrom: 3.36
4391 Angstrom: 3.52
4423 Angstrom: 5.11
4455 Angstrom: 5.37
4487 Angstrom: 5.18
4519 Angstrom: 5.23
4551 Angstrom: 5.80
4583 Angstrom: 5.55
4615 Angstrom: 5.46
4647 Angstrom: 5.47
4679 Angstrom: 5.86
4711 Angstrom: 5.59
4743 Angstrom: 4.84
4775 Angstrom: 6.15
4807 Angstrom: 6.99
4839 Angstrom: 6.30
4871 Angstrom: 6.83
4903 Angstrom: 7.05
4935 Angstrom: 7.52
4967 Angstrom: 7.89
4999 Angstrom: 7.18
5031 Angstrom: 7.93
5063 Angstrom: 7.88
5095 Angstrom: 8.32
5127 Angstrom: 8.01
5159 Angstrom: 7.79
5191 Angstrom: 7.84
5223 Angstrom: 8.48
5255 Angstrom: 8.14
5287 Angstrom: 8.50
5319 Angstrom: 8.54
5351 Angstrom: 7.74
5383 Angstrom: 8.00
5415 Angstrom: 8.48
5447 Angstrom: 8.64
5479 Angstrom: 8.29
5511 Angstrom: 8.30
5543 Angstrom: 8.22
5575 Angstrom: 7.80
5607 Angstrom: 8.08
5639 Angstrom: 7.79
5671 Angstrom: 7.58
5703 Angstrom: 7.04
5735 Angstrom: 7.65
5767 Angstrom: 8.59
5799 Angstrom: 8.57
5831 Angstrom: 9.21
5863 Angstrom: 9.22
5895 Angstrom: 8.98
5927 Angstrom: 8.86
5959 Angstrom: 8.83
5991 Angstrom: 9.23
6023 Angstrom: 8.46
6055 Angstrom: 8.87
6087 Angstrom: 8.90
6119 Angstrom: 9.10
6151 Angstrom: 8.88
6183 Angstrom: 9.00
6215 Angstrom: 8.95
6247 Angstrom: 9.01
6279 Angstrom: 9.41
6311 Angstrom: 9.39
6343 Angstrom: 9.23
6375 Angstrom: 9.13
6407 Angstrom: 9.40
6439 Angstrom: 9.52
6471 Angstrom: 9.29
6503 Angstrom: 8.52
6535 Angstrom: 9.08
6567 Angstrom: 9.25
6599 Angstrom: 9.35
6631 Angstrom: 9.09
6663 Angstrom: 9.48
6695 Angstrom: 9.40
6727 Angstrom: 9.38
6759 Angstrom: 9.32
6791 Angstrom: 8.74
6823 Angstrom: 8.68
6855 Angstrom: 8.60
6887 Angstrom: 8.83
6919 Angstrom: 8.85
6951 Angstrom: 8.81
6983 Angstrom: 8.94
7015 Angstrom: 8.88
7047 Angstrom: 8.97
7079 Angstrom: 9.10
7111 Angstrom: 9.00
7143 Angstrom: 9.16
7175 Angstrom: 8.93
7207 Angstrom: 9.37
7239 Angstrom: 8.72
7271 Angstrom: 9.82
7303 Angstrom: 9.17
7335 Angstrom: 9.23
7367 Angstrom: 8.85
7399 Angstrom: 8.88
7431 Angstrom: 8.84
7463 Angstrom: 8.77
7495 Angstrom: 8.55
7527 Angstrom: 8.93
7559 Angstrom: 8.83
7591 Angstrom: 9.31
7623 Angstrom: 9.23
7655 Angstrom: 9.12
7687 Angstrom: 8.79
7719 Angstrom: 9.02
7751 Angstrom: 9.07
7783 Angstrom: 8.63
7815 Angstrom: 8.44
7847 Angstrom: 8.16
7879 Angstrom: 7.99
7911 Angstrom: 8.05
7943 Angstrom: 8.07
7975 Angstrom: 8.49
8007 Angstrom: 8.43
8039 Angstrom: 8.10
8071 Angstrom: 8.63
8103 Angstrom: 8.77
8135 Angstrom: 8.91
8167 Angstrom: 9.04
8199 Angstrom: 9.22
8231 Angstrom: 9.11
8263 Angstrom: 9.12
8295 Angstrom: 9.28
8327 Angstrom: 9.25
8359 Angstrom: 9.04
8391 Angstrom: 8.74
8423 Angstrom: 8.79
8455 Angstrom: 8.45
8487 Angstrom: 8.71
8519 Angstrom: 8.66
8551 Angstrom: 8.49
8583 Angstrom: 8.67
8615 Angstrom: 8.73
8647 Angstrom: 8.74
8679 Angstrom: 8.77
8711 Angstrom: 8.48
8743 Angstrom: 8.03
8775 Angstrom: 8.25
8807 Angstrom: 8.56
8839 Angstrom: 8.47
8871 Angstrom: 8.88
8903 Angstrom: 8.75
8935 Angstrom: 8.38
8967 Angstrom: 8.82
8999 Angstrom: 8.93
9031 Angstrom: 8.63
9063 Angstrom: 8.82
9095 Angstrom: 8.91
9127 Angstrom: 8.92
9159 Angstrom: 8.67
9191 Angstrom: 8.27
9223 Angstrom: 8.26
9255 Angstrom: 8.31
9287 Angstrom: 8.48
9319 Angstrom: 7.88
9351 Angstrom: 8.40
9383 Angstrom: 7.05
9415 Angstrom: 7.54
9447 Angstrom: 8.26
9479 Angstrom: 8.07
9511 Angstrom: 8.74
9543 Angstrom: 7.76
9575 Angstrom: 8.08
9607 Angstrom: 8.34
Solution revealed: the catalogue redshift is 0.102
